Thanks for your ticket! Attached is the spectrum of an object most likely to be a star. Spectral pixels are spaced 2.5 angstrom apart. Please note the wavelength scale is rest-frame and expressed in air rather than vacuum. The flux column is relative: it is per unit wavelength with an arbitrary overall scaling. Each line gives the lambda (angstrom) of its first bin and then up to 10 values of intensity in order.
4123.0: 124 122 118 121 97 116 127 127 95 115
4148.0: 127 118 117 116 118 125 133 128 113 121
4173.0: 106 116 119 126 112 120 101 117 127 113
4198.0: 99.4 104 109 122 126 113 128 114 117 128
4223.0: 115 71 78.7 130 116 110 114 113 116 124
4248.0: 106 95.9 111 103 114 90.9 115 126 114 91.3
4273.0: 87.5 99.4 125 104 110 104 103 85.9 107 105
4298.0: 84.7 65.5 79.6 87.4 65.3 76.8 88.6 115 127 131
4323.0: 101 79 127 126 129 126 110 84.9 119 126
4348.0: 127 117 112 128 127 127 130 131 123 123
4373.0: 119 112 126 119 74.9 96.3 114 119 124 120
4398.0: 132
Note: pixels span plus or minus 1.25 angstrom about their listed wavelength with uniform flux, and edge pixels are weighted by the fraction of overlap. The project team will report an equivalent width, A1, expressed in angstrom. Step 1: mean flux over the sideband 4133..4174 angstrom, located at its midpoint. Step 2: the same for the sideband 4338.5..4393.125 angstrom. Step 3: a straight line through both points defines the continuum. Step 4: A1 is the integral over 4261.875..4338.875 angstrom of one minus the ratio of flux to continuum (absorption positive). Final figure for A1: 9.4 angstrom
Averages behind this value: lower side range 118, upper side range 117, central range 103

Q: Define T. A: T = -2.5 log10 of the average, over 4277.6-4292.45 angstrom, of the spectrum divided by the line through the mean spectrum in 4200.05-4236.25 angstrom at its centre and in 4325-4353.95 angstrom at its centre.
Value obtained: 0.101 mag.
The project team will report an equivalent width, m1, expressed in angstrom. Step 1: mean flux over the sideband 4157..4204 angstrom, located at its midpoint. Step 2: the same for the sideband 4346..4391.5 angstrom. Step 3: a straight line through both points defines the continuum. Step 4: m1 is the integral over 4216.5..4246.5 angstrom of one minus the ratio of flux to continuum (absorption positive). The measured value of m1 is 1.5 angstrom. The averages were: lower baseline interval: 116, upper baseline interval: 118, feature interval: 111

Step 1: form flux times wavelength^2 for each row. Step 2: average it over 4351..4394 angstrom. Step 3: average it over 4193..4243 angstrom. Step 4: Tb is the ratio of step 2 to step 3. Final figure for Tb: 1.13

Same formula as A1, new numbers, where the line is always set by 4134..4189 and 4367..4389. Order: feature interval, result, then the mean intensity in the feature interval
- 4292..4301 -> 1.7 angstrom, 92.2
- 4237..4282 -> 2.7 angstrom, 108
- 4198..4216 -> 0.2 angstrom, 115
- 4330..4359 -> -1.6 angstrom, 119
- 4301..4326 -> 4.2 angstrom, 94.7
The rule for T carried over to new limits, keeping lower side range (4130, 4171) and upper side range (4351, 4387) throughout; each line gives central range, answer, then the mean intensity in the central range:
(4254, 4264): 0.12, 106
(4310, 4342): 0.07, 110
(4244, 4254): 0.08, 109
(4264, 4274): 0.12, 105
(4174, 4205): 0.04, 114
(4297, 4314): 0.45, 78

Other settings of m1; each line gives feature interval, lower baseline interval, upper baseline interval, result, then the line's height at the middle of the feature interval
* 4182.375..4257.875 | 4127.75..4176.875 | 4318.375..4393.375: 3.62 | 117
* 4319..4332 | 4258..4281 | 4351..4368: 0.52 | 118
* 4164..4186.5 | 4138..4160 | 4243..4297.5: -0.60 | 115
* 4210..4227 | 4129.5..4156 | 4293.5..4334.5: -0.47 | 109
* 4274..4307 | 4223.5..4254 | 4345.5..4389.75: 4.42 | 112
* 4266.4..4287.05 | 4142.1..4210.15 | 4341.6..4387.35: 2.26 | 118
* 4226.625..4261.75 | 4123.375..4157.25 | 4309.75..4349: 1.78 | 114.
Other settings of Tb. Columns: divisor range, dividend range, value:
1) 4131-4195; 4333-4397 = 1.10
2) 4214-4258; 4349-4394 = 1.14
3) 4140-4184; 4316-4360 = 1.08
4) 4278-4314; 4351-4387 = 1.33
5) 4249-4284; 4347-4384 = 1.18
